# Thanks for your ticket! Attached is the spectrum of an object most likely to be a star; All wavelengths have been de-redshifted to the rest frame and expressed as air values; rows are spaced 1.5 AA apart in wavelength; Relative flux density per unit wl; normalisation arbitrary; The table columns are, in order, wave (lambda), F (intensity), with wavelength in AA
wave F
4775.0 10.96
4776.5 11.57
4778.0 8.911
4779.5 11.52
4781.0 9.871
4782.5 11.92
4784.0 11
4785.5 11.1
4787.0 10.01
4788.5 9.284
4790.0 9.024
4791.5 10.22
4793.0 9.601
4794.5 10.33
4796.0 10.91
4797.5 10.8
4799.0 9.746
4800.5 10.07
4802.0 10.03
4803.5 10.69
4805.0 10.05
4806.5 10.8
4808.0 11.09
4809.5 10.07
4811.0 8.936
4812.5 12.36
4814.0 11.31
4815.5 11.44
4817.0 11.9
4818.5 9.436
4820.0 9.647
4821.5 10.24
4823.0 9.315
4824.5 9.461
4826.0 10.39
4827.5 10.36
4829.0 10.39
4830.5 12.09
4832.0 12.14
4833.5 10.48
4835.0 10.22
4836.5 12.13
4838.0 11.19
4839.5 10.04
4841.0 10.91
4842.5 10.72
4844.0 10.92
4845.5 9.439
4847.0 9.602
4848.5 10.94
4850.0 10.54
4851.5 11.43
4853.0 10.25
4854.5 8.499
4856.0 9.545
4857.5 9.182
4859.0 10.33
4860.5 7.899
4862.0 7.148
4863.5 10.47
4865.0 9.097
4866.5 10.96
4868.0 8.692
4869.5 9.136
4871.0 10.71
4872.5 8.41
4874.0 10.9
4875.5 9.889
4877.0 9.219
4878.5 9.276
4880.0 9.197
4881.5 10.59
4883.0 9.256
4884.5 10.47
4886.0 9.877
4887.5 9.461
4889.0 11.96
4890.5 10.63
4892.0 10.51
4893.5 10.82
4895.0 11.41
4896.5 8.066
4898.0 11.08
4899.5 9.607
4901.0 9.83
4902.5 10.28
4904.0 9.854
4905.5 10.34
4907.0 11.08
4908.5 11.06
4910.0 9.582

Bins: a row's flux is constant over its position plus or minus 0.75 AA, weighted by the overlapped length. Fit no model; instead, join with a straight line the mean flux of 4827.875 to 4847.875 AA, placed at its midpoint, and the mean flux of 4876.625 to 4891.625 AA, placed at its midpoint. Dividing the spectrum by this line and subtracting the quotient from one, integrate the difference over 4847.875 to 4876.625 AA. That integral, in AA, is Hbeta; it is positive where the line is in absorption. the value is 2.0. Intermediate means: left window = 10.8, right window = 10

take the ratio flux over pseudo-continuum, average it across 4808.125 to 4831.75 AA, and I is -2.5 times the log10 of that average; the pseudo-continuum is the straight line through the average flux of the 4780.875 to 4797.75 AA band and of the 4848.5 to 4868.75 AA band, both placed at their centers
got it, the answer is -0.06 mag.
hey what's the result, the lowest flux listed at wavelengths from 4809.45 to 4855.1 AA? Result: 8.499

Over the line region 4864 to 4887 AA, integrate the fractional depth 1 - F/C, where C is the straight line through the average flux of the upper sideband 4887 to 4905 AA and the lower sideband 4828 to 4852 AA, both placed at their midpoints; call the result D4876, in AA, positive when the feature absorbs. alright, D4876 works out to 1.7 AA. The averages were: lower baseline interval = 10.8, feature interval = 9.72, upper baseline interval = 10.3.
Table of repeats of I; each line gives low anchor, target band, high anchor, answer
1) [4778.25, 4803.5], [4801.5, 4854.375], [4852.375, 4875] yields -0.08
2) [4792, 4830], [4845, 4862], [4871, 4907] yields 0.06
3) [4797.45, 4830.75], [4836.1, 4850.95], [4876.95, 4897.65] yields -0.03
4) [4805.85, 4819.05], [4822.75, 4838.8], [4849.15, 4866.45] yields -0.05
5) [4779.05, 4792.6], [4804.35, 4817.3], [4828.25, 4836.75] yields 0.00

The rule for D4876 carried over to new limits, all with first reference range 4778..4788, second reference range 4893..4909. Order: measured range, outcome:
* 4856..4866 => 1.27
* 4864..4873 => 0.74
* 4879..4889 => 0.38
